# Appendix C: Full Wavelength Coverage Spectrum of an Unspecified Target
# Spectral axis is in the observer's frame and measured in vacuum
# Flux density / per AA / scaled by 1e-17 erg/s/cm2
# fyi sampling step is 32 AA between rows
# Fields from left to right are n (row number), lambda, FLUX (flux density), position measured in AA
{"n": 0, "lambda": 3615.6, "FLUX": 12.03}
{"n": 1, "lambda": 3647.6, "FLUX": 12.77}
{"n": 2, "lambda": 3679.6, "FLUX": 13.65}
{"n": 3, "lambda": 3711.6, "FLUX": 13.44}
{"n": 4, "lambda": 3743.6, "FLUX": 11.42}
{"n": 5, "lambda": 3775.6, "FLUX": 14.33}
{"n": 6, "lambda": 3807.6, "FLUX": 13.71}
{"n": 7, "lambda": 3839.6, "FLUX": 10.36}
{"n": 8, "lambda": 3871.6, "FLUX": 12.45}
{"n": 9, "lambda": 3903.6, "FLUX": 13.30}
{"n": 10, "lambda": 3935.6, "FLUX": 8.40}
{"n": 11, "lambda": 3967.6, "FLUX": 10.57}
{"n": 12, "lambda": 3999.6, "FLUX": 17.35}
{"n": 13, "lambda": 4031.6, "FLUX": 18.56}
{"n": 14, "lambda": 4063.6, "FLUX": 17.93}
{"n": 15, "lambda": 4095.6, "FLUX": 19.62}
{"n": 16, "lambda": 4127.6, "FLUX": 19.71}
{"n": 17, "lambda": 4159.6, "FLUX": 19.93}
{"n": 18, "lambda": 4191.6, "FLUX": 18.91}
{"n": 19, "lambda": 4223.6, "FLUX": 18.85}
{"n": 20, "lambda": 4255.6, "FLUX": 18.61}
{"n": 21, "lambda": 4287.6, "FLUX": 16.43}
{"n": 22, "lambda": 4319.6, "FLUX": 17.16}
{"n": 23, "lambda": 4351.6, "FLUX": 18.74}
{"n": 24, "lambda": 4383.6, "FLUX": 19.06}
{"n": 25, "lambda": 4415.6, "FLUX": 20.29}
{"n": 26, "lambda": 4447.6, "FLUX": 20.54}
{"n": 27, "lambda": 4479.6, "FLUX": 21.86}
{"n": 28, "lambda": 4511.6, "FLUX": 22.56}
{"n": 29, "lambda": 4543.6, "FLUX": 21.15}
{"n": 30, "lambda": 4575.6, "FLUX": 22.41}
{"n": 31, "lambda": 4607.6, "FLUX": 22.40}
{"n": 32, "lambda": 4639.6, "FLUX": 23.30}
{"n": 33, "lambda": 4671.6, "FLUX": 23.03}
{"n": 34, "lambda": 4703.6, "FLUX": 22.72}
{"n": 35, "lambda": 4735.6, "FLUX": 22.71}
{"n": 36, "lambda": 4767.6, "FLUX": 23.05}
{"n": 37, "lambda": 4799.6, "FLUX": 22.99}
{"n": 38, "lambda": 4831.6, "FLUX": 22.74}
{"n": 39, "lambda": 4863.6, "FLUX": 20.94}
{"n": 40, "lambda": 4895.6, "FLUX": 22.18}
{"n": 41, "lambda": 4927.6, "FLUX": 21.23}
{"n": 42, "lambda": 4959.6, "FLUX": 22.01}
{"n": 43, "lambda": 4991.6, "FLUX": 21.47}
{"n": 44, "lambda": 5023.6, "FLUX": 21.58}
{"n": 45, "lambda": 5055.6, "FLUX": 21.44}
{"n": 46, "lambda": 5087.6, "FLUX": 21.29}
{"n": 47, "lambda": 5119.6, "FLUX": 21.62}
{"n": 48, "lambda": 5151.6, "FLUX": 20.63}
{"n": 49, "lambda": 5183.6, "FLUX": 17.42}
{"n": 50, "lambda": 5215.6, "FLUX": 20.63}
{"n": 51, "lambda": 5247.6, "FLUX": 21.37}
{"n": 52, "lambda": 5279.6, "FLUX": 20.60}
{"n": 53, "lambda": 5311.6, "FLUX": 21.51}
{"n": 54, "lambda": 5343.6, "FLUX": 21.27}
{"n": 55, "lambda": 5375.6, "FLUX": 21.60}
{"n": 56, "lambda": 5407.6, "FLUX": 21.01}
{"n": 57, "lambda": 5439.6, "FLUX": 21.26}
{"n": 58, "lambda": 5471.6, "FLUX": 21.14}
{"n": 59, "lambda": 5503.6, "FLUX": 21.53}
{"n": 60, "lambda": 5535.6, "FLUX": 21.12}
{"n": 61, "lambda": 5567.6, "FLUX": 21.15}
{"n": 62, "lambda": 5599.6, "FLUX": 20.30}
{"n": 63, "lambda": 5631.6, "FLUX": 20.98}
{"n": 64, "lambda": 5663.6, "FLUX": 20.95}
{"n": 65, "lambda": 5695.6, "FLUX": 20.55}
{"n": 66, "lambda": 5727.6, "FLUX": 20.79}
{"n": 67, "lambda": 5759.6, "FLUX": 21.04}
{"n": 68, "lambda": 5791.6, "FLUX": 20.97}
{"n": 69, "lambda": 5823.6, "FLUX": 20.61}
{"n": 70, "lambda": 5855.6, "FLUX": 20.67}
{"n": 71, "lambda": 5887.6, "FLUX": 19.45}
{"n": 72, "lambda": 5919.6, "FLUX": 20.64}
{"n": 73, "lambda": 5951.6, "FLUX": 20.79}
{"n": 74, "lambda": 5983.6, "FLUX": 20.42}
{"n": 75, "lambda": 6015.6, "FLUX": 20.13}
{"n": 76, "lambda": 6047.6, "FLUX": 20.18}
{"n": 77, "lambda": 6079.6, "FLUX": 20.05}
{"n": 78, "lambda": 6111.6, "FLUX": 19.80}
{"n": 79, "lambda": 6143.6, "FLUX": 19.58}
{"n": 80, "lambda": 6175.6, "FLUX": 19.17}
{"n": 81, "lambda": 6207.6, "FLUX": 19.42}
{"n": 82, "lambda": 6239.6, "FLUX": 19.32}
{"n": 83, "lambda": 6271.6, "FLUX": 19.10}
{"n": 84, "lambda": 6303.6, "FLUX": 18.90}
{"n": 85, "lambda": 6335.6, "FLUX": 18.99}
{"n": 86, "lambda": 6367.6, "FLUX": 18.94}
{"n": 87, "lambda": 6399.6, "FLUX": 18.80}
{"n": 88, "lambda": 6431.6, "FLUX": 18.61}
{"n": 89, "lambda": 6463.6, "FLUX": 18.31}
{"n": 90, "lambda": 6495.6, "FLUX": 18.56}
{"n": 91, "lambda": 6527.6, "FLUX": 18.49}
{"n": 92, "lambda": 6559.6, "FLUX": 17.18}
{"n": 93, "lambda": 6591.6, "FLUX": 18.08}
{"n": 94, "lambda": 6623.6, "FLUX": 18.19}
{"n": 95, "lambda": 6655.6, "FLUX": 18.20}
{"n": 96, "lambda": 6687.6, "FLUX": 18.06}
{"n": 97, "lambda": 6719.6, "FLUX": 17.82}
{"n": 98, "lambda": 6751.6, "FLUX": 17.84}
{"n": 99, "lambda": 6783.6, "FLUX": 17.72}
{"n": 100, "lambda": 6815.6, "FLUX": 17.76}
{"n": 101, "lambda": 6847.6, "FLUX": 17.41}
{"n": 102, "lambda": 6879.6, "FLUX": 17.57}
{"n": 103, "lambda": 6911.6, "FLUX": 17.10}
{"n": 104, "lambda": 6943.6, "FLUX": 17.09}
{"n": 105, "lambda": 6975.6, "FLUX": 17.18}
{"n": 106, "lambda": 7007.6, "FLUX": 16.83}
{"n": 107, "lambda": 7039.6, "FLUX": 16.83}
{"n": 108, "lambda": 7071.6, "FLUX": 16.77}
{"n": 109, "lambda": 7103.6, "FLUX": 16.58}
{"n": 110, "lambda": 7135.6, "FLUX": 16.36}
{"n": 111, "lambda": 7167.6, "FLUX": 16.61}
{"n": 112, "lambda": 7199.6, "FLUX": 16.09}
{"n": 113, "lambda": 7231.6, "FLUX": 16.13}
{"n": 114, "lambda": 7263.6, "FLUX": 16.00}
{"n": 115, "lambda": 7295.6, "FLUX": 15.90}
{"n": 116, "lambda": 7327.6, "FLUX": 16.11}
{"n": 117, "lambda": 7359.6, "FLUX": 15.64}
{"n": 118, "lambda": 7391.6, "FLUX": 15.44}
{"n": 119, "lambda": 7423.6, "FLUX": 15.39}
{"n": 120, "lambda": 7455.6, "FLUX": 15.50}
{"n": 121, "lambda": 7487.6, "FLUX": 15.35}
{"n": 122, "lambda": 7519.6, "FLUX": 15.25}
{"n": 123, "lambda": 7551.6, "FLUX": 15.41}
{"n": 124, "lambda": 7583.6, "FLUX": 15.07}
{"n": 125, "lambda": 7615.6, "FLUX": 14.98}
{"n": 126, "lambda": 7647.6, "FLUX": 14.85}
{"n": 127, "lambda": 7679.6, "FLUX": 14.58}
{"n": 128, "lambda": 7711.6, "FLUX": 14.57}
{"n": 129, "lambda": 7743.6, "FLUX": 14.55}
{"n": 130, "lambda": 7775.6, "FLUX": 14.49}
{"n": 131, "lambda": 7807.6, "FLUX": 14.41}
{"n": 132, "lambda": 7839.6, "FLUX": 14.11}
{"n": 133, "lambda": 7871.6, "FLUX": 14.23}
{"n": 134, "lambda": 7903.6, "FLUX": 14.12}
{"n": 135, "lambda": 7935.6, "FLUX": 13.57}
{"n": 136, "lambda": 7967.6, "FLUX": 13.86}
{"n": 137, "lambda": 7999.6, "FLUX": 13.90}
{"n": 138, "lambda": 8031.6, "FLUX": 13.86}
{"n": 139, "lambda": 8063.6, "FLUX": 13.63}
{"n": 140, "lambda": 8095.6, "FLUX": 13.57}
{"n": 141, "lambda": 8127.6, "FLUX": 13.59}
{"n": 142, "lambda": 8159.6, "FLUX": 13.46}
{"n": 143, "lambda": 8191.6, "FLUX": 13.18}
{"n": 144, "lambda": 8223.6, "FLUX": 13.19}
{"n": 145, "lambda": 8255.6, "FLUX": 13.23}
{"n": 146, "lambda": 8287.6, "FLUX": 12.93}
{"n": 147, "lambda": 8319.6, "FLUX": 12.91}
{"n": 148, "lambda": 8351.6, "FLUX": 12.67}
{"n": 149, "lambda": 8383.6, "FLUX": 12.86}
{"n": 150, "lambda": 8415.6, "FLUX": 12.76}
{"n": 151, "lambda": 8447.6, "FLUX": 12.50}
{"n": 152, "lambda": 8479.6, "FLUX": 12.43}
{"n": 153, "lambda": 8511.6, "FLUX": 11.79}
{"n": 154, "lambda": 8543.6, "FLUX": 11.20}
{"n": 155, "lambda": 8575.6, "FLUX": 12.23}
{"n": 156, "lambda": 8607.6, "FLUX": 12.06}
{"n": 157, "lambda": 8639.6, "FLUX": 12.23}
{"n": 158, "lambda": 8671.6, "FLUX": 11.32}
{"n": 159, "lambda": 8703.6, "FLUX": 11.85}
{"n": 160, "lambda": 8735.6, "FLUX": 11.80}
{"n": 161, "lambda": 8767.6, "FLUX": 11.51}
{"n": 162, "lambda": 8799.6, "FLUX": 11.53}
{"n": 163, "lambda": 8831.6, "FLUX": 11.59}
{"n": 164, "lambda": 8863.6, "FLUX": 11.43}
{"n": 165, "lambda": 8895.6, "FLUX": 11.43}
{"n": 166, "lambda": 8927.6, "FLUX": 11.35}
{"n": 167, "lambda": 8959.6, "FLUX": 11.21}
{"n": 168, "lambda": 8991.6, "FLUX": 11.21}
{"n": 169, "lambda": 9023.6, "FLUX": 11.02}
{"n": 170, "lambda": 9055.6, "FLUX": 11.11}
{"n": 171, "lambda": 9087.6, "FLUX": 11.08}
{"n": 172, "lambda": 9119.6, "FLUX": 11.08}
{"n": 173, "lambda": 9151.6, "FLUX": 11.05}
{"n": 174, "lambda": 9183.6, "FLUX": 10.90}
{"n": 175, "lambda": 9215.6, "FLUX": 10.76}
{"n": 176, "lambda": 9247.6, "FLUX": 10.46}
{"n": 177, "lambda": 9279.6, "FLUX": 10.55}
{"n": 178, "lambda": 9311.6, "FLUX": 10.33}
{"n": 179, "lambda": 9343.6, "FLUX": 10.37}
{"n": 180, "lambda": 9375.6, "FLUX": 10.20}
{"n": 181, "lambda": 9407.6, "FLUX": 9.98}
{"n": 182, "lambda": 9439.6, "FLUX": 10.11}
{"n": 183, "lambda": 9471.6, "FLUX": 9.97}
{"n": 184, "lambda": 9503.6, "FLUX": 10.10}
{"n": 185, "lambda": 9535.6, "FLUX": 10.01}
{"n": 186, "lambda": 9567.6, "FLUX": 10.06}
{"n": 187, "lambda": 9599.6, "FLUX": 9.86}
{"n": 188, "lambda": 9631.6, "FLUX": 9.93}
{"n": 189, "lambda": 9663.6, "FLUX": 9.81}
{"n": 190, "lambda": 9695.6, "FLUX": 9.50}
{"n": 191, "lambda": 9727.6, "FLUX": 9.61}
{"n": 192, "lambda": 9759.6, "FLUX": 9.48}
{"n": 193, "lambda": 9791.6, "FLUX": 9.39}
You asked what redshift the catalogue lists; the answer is 0.000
